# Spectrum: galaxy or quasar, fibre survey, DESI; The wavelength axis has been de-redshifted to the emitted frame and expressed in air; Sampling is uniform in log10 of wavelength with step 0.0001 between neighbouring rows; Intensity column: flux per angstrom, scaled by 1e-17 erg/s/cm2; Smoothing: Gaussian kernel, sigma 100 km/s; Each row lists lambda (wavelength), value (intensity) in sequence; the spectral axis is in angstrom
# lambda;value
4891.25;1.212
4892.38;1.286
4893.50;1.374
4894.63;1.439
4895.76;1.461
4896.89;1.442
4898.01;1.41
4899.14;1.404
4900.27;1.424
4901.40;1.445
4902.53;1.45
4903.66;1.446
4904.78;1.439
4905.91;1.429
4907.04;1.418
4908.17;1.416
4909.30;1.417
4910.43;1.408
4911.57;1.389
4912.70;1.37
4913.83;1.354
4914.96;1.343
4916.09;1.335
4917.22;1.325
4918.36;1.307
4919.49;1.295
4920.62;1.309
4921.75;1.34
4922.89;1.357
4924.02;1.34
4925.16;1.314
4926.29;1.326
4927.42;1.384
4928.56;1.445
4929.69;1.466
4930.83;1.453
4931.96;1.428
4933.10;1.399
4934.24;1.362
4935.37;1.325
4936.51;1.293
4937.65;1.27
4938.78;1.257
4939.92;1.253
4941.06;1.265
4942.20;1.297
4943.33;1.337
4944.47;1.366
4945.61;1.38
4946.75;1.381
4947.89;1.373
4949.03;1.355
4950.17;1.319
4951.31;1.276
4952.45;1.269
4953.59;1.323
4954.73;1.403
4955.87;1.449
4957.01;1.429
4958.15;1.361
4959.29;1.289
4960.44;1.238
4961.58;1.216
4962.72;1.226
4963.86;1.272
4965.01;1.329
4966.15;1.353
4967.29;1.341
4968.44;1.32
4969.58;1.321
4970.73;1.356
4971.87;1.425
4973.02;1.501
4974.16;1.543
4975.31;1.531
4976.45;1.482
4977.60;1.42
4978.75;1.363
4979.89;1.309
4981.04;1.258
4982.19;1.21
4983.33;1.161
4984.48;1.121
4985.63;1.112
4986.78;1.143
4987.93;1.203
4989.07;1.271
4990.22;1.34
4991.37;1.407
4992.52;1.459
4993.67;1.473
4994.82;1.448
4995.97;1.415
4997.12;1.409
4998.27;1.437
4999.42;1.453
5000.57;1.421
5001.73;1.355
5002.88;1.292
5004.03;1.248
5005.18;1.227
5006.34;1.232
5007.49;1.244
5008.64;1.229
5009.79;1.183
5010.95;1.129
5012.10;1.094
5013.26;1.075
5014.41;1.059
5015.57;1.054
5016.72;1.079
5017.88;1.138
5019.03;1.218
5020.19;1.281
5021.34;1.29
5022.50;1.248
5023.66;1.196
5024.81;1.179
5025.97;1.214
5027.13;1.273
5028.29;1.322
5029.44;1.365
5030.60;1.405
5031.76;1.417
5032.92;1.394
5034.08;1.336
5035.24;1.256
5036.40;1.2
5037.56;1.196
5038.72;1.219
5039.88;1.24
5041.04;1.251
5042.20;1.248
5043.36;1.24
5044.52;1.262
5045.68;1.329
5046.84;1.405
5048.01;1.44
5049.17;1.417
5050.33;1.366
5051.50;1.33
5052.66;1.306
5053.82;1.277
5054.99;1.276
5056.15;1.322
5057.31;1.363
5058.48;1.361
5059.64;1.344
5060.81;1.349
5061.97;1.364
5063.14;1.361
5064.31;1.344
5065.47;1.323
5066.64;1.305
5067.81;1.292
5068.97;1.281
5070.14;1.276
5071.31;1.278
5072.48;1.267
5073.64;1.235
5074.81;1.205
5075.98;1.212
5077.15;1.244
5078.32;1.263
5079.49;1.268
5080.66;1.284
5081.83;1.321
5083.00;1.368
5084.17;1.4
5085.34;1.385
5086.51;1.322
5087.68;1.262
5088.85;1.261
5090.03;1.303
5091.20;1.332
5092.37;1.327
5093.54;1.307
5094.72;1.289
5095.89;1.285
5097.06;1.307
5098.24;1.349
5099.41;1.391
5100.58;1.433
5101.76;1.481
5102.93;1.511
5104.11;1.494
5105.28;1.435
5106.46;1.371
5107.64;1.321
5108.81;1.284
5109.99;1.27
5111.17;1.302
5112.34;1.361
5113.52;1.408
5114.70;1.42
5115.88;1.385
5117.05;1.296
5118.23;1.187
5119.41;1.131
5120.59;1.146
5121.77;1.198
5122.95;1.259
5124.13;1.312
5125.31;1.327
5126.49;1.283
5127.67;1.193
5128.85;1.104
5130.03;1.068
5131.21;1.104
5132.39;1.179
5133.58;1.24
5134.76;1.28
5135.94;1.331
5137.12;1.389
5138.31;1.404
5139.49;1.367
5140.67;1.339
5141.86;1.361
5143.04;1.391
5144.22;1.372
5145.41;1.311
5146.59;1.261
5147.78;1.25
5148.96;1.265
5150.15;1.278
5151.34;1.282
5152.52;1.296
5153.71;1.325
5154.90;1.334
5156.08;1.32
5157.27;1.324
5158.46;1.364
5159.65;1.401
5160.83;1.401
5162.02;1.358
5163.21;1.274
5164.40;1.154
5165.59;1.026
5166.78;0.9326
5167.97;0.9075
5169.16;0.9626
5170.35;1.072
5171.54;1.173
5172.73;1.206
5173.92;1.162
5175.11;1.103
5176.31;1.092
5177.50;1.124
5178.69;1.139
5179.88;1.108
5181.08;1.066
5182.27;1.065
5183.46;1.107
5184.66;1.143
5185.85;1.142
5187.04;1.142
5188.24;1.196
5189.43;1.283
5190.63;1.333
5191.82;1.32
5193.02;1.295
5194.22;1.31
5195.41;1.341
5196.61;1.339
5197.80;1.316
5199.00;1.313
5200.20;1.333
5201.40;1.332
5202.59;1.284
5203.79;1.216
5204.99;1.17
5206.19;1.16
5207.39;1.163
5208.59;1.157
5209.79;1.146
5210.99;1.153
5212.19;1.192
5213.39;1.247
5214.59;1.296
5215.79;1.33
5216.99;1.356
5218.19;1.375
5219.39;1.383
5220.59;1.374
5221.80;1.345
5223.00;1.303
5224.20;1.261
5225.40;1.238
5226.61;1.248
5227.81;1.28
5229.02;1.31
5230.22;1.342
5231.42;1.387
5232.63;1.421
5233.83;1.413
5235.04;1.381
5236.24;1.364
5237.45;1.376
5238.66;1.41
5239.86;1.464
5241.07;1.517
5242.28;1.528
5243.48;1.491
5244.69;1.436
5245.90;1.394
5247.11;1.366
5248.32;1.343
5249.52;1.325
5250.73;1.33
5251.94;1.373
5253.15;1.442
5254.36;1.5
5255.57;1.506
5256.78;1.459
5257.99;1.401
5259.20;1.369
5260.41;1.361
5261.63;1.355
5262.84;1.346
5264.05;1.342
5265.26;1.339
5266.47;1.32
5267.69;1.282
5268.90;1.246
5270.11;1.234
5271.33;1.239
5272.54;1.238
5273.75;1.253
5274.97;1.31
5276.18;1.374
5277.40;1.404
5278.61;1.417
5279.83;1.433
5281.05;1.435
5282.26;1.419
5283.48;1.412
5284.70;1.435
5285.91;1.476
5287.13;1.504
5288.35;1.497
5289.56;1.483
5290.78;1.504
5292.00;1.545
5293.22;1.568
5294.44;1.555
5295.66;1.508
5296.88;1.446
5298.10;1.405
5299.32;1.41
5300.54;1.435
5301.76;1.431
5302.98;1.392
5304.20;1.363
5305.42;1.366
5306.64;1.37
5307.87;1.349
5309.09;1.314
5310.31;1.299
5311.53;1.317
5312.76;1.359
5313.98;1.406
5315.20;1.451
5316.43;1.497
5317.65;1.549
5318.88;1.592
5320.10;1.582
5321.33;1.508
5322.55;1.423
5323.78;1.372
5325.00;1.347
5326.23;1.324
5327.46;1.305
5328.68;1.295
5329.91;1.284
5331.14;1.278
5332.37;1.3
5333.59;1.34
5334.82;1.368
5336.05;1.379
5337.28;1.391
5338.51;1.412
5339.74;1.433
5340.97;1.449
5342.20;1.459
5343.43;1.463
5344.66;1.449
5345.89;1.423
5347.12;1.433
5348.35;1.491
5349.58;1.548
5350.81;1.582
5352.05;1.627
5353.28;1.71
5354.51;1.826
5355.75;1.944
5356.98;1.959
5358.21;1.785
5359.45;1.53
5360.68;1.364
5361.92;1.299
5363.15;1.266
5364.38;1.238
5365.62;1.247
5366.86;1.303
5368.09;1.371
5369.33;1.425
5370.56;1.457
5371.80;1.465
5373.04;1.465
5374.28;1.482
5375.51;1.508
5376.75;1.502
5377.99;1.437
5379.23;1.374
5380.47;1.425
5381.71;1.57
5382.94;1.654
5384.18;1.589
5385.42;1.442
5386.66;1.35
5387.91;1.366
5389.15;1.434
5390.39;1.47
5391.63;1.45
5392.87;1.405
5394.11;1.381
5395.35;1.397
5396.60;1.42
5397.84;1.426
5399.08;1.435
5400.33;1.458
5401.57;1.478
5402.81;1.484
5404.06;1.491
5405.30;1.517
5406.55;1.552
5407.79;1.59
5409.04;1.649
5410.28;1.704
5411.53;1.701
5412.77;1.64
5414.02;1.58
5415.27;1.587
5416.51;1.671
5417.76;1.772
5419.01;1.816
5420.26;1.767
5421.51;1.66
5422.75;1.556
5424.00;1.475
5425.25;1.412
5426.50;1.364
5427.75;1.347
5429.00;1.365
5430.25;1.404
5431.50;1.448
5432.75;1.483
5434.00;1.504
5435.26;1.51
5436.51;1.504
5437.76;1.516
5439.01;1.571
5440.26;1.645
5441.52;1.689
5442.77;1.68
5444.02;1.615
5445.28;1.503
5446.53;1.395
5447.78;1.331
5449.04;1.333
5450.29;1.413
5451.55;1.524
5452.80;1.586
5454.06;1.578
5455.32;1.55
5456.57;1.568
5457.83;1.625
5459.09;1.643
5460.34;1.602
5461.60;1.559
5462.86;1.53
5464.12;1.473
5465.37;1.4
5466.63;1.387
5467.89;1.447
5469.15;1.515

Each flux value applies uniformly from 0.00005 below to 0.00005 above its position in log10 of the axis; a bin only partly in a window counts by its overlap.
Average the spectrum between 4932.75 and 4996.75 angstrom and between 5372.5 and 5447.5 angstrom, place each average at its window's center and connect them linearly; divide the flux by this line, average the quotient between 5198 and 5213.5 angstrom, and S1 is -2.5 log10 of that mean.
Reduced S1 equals 0.17 mag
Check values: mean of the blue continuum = 1.33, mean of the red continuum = 1.52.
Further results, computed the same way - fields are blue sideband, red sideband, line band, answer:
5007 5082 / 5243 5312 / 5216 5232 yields 0.03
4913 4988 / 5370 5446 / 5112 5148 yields 0.10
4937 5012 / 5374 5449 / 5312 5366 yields 0.02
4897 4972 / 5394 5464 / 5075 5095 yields 0.09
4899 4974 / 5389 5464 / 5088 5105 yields 0.04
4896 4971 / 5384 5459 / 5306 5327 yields 0.05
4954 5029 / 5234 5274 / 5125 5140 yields 0.07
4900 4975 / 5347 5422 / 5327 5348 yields 0.09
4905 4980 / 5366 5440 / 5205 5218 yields 0.18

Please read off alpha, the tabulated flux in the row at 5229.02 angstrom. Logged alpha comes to 1.31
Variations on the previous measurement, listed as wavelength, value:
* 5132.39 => 1.179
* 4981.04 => 1.258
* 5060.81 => 1.349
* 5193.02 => 1.295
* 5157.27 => 1.324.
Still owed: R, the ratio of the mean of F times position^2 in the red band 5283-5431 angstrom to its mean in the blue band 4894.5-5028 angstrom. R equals 1.3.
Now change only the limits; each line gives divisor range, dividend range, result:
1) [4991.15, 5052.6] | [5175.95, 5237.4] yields 1.05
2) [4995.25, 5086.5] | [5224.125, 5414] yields 1.24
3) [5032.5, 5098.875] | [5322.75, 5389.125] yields 1.25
